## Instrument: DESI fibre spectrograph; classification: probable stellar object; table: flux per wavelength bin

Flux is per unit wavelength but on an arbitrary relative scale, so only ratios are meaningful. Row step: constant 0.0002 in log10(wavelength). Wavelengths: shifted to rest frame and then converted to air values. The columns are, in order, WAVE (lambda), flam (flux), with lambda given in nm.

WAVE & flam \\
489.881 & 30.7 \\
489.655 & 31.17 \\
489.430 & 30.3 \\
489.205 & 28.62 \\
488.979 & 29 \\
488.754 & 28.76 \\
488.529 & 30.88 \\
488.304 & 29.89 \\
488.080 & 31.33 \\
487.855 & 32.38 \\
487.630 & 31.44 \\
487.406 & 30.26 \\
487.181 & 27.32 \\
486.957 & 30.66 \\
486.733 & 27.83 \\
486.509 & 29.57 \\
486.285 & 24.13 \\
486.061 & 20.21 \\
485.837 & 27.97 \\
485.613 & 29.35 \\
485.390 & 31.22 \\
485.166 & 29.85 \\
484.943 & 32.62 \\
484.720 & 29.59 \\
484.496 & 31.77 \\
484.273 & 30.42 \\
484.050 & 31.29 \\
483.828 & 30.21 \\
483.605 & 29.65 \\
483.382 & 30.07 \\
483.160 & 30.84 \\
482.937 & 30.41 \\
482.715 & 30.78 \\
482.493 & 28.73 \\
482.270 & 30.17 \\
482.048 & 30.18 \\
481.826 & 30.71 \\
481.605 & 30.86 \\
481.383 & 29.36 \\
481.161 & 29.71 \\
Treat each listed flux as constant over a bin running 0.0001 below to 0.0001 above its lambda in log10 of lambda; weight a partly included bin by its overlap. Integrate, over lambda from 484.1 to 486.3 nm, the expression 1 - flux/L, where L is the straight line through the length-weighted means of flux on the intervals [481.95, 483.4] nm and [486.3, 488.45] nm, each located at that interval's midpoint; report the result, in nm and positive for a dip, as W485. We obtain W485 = 0.07 nm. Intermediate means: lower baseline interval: 30.2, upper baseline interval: 29.8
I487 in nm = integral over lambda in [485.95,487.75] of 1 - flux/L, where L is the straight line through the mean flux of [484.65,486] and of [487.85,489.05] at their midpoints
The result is 0.14 nm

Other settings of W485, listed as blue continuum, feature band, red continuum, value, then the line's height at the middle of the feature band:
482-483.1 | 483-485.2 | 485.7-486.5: -0.227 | 27.8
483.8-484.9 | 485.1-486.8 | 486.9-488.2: 0.180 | 30.7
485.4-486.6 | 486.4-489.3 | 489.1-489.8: -0.142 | 28.5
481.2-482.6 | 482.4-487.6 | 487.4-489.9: 0.137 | 30.2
